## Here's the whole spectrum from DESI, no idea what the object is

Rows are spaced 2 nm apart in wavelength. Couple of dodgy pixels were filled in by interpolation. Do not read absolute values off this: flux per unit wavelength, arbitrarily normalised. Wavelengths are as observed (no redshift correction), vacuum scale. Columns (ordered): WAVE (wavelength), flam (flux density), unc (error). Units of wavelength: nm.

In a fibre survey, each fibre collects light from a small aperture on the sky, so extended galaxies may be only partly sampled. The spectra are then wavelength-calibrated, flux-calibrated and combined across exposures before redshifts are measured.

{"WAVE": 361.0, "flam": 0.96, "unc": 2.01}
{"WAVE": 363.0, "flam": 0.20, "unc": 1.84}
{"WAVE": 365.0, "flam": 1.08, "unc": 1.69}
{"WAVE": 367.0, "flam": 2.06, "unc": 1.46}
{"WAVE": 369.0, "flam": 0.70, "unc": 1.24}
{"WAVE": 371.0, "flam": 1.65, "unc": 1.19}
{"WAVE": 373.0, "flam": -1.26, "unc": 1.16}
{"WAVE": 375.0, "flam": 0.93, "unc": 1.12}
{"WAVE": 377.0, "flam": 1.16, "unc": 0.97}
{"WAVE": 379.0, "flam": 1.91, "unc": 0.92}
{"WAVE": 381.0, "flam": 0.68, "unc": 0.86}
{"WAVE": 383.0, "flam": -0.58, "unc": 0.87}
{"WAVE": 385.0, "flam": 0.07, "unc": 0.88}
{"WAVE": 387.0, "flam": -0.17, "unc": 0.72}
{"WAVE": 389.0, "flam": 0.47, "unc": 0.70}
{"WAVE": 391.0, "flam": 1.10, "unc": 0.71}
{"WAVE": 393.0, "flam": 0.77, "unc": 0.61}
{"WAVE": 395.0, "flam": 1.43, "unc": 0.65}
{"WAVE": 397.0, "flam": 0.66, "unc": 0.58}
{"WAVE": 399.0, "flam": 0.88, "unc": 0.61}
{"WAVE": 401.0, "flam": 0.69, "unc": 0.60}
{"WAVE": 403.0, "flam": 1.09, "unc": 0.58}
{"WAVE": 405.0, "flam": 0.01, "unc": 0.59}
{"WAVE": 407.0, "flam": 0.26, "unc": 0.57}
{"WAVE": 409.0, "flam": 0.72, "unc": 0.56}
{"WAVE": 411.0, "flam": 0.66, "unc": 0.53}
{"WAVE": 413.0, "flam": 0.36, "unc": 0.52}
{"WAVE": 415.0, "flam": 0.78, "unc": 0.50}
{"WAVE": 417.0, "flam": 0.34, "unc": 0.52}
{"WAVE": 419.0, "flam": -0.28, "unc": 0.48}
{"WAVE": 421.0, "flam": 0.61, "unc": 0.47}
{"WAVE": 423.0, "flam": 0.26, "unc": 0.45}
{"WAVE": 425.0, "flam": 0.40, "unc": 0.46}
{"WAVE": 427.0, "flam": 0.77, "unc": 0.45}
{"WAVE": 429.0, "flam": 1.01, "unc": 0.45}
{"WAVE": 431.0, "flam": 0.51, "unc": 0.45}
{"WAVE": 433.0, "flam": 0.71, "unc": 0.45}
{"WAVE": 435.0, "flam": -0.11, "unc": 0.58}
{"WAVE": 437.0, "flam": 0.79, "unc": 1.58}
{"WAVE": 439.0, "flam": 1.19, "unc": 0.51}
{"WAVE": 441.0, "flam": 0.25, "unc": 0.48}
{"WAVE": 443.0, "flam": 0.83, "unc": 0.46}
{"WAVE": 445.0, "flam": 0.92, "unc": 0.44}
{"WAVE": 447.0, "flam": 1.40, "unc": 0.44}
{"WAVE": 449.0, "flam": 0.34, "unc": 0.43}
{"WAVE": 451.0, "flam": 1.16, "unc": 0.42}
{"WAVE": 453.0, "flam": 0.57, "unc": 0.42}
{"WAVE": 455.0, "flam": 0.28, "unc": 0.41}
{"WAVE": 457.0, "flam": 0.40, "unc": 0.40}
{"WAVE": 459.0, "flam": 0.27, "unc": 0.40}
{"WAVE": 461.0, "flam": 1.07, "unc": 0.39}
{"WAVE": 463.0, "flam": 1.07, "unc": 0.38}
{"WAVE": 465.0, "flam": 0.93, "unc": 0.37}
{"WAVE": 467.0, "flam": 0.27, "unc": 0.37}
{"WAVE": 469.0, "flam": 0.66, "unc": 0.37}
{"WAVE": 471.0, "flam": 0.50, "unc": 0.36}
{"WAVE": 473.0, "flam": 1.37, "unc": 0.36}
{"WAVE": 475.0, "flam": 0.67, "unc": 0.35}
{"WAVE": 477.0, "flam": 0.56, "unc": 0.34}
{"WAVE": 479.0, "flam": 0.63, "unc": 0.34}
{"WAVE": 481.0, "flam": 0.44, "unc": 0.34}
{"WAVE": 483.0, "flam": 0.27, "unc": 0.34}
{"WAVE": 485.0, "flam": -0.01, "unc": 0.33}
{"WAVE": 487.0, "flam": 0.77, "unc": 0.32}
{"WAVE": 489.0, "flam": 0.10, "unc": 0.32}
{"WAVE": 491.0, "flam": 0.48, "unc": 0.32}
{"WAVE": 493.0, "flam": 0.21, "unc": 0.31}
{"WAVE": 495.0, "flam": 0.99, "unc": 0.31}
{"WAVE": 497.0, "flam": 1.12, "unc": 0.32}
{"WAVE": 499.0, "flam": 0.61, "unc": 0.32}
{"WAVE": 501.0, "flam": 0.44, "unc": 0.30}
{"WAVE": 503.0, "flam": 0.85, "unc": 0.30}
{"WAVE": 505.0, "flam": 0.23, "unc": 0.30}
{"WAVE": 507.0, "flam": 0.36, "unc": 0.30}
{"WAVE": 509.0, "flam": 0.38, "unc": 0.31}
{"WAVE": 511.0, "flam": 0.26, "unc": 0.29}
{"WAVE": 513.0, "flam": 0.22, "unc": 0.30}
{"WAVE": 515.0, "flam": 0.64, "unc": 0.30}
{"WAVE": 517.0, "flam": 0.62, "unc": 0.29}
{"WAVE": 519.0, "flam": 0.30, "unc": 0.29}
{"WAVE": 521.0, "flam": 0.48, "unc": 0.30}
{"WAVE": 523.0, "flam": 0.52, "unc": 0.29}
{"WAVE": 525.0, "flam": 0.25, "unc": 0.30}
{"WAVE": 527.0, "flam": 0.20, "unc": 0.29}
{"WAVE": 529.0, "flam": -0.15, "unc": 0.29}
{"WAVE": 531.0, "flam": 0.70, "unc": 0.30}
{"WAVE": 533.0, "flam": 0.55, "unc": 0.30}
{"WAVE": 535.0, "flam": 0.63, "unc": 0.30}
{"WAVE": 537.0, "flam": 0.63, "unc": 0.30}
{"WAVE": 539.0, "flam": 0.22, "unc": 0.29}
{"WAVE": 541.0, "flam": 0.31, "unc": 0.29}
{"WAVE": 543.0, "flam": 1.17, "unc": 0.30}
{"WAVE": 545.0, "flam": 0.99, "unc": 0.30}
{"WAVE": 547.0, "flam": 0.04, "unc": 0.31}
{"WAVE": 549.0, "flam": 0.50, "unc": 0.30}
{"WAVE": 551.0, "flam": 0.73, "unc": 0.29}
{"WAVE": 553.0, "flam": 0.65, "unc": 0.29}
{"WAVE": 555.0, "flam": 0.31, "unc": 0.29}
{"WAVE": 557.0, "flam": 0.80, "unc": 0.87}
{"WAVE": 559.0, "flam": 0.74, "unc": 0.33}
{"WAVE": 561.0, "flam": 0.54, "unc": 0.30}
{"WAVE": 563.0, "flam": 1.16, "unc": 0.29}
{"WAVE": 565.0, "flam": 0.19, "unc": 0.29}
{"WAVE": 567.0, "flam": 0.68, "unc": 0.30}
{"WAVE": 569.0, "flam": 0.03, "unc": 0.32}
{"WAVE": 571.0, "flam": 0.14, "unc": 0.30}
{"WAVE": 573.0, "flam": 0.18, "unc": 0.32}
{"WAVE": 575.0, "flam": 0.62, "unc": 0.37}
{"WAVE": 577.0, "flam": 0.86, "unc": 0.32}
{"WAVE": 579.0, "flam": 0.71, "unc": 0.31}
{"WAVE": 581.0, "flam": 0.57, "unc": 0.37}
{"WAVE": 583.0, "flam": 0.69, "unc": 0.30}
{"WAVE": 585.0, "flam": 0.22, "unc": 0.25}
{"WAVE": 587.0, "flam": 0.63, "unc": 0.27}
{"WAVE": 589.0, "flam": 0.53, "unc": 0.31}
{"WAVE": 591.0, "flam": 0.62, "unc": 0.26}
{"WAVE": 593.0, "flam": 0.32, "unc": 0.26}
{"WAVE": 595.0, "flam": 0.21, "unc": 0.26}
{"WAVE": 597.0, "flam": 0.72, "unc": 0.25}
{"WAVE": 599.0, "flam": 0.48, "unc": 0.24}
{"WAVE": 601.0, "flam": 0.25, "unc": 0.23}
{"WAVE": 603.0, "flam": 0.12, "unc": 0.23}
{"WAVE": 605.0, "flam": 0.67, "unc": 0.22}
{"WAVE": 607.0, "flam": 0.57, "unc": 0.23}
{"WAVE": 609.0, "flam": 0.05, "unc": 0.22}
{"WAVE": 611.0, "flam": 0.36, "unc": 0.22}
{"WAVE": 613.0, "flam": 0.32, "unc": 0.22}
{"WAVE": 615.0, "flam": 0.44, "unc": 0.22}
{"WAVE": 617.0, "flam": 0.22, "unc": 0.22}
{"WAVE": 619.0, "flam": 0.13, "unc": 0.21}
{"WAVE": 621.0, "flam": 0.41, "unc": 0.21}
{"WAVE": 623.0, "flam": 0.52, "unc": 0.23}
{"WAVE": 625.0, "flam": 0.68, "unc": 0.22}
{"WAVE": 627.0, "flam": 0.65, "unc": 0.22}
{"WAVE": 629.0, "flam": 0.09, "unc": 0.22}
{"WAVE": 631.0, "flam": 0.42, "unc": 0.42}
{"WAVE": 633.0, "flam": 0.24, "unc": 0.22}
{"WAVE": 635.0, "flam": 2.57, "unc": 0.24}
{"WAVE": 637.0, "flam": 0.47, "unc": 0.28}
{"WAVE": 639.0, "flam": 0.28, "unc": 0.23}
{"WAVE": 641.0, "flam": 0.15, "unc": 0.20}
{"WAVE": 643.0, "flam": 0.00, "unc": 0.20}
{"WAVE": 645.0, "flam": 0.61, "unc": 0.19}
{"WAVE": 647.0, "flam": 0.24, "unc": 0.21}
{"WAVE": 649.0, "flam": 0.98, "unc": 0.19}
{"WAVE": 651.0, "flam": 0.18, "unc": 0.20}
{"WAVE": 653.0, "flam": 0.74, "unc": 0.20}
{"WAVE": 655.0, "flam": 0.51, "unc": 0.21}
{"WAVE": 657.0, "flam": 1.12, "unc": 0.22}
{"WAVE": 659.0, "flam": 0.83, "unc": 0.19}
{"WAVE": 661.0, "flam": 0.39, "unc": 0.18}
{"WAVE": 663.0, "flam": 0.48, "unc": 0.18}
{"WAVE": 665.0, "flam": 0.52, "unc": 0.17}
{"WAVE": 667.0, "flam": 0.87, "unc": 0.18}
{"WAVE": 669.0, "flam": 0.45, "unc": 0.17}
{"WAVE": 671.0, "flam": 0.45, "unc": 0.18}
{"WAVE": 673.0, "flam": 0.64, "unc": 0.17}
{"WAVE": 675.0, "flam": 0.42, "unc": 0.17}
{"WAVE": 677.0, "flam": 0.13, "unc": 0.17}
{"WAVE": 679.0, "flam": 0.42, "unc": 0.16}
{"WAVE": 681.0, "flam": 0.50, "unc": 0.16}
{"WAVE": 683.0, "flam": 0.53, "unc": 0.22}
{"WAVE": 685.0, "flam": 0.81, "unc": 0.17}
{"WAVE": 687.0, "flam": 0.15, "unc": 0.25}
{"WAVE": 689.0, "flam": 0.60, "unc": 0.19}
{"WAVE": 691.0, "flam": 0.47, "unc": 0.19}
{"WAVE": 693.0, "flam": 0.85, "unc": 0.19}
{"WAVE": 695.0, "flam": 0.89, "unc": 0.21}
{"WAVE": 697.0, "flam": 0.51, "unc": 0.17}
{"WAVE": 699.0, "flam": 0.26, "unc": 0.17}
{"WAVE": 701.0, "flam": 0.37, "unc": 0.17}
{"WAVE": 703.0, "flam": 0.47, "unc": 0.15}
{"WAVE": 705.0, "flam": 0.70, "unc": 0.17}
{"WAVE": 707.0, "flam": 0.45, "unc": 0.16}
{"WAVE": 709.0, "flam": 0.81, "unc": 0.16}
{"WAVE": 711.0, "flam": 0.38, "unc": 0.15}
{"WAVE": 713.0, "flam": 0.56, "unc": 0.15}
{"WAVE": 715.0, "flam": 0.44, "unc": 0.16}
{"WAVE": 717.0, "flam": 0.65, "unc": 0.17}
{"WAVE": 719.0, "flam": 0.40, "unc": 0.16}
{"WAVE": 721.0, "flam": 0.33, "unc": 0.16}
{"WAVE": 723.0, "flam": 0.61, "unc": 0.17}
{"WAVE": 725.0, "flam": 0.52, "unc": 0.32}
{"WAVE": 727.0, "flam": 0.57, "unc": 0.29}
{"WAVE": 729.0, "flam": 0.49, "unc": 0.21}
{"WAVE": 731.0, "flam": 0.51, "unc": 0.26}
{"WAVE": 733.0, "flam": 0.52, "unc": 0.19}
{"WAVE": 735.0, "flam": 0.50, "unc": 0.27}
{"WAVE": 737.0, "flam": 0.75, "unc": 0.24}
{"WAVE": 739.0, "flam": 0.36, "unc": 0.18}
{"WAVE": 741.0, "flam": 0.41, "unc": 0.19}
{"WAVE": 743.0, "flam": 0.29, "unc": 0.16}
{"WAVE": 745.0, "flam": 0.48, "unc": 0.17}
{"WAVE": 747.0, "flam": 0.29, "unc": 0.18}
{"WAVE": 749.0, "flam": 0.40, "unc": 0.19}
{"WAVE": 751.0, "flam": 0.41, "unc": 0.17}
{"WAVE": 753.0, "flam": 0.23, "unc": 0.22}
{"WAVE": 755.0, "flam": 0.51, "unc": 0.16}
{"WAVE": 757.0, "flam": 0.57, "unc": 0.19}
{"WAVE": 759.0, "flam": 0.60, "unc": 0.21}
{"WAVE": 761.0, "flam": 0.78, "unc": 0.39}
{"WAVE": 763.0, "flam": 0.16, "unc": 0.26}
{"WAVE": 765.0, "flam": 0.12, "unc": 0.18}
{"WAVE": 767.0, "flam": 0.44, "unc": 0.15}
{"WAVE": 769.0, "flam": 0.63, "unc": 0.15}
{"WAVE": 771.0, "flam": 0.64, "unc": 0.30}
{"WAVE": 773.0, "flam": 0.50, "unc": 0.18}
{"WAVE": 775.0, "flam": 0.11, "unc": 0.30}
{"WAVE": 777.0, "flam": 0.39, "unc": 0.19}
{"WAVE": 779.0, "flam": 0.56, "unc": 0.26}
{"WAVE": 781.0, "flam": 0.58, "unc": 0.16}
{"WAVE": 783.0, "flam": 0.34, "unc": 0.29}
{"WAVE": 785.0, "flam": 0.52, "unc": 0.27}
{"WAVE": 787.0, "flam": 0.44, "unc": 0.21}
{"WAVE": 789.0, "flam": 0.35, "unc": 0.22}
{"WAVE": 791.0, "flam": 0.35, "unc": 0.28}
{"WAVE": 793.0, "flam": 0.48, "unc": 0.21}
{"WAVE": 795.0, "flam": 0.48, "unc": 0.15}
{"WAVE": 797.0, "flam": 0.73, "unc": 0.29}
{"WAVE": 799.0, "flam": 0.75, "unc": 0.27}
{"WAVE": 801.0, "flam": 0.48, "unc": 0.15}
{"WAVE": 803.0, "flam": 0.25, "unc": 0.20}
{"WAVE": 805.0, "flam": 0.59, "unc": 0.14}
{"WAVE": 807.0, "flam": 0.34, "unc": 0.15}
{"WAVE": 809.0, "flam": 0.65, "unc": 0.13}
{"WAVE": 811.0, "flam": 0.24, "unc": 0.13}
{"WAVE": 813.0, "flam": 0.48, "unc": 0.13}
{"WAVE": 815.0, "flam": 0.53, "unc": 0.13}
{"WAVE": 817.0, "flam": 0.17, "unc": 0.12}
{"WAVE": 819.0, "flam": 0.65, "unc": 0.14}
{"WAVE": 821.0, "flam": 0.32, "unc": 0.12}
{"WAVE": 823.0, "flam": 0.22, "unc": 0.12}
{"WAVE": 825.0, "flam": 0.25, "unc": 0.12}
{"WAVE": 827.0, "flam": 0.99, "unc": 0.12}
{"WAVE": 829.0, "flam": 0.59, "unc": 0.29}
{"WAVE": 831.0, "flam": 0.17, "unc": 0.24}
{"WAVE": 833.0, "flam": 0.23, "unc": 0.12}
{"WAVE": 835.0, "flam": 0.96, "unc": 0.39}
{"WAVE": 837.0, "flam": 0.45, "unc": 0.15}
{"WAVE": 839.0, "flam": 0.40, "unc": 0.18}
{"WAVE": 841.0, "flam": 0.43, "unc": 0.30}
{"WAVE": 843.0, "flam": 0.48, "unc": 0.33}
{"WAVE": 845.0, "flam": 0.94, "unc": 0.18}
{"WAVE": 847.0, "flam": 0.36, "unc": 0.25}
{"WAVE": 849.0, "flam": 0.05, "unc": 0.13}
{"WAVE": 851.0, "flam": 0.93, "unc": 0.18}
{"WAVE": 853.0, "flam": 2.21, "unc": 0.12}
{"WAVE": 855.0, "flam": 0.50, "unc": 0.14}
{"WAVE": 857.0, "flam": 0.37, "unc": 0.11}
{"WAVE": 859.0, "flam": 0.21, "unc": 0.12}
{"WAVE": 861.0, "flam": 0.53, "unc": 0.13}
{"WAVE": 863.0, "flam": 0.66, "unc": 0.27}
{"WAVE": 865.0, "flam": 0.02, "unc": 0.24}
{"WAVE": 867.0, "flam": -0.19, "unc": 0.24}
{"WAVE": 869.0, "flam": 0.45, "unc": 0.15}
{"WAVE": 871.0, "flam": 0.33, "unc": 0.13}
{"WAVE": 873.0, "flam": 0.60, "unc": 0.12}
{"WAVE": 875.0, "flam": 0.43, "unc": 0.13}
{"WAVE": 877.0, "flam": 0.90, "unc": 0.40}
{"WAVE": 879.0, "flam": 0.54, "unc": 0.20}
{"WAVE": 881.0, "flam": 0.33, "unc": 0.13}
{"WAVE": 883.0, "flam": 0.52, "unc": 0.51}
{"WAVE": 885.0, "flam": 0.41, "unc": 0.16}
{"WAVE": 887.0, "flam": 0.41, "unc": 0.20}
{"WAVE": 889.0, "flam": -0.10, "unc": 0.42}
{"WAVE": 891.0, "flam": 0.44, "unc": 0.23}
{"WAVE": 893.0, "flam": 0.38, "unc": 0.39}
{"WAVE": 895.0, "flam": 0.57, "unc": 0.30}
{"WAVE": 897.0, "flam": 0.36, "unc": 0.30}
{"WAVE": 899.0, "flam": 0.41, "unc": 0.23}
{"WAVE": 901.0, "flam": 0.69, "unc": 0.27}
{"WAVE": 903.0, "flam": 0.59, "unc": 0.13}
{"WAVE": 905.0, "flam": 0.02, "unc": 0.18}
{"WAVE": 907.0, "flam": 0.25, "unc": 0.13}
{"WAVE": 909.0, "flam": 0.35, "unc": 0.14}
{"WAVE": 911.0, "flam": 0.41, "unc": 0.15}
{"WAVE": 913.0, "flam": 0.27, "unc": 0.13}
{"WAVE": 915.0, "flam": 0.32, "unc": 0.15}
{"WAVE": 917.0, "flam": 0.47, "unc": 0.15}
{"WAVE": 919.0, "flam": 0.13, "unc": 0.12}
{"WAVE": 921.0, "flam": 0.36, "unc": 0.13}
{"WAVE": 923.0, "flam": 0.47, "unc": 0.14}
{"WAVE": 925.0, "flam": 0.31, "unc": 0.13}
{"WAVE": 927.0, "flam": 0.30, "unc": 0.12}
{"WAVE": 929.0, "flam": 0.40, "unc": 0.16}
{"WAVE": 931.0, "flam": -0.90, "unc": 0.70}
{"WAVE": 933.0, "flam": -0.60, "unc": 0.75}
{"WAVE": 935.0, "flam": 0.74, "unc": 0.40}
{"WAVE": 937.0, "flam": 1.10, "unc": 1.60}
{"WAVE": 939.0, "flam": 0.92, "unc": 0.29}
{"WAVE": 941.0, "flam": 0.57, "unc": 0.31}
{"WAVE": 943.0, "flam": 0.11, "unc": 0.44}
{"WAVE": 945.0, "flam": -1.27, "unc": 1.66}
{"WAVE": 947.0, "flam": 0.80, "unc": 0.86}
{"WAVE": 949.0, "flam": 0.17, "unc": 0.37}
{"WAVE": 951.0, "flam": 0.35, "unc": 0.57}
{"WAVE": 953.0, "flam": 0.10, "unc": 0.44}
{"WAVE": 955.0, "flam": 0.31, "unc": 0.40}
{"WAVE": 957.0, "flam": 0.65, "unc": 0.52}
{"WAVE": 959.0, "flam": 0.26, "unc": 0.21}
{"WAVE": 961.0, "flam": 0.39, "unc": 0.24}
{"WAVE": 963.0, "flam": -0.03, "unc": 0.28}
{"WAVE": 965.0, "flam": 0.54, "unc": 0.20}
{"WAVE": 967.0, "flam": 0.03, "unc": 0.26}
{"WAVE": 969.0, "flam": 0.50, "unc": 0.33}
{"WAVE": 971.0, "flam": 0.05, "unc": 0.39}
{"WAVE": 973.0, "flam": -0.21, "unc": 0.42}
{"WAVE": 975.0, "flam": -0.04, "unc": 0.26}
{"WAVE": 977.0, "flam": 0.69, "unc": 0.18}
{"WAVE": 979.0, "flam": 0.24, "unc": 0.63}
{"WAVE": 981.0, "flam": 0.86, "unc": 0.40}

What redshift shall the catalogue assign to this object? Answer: 0.701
